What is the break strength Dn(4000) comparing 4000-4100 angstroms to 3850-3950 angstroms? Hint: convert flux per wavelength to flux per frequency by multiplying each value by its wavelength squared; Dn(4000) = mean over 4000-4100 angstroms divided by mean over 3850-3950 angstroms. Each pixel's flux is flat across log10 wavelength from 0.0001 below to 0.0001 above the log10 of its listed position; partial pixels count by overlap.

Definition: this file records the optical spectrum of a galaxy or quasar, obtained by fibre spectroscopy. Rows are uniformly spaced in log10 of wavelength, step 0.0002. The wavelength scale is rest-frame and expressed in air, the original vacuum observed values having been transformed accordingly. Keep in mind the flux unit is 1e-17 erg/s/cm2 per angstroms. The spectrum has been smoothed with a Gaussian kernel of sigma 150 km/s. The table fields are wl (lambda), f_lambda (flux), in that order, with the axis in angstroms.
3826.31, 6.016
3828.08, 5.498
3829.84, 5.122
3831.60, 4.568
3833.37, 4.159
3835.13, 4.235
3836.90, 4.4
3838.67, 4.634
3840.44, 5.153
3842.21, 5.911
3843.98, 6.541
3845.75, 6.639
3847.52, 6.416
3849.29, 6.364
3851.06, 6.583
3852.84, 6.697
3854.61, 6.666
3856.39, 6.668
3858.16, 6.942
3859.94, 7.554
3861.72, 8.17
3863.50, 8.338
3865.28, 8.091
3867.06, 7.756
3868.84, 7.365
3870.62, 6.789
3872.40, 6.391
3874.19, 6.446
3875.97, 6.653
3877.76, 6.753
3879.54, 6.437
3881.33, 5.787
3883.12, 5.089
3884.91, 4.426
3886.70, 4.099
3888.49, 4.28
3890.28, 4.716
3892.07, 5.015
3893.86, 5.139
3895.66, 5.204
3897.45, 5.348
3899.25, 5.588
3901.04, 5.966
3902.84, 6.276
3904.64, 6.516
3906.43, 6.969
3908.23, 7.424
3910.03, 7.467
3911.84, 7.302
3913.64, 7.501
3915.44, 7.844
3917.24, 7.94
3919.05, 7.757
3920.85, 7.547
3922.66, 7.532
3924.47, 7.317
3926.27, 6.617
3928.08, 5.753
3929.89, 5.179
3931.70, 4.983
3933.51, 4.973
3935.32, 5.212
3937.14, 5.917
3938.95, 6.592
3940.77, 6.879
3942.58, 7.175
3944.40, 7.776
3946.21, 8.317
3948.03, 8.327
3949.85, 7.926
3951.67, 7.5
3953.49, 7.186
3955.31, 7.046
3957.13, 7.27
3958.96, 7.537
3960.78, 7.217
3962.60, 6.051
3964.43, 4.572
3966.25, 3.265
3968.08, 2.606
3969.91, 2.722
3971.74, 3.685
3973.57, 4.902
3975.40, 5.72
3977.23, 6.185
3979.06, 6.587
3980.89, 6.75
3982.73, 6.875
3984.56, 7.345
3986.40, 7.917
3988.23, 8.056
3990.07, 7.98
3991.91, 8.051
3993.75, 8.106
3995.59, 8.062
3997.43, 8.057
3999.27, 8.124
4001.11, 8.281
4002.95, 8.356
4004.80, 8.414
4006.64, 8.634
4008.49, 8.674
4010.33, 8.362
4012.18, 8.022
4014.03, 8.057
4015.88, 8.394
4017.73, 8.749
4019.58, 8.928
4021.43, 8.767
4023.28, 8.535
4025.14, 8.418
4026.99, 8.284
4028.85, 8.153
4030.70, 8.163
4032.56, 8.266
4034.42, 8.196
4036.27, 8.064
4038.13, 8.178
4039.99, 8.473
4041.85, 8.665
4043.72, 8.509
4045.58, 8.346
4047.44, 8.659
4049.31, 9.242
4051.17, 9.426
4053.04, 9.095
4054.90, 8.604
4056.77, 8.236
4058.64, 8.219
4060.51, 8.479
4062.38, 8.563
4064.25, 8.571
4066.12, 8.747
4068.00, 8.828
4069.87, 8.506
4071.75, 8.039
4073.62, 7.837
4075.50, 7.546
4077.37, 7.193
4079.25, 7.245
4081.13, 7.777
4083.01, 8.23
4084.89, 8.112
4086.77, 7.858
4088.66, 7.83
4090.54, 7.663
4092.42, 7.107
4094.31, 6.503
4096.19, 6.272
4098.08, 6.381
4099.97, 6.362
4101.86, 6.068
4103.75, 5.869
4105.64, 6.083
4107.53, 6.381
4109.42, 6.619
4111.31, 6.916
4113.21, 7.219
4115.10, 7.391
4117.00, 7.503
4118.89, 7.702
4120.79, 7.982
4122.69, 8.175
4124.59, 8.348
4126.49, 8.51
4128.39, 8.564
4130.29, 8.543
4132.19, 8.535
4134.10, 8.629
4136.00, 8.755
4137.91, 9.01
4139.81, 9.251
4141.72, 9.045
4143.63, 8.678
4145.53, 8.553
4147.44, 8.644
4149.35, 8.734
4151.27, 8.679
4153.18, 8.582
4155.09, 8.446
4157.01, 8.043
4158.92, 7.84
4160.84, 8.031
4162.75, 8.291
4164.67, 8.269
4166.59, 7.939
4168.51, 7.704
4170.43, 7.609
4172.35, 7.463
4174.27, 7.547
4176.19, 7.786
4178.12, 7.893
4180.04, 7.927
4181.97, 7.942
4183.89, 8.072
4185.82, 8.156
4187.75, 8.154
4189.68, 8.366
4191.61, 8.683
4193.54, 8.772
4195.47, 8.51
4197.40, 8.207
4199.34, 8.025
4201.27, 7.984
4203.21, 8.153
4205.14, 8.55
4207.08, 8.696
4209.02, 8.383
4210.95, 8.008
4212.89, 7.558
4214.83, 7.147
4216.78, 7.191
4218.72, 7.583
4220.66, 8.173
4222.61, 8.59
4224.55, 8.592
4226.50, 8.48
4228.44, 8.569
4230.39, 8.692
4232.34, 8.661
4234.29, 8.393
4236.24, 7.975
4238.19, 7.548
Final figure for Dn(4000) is 1.3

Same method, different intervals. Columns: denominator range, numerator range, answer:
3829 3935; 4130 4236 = 1.54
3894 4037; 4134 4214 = 1.29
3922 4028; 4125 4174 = 1.30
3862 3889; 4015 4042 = 1.42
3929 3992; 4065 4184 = 1.34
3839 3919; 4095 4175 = 1.38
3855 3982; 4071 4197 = 1.38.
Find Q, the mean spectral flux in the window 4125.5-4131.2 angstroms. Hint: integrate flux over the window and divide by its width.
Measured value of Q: 8.54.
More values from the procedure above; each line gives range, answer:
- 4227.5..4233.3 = 8.64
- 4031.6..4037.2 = 8.18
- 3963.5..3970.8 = 3.3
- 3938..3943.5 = 6.87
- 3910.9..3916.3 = 7.54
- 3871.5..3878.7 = 6.56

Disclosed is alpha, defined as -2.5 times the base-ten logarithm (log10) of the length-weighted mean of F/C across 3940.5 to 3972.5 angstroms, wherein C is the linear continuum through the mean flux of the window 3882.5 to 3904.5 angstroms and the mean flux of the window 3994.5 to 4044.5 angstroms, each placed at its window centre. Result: 0.068 mag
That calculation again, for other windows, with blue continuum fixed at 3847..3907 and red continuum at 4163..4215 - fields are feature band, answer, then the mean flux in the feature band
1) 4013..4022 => -0.21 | 8.56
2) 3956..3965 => 0.02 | 6.61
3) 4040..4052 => -0.21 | 8.78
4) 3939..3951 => -0.15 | 7.65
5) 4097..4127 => 0.08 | 7.07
